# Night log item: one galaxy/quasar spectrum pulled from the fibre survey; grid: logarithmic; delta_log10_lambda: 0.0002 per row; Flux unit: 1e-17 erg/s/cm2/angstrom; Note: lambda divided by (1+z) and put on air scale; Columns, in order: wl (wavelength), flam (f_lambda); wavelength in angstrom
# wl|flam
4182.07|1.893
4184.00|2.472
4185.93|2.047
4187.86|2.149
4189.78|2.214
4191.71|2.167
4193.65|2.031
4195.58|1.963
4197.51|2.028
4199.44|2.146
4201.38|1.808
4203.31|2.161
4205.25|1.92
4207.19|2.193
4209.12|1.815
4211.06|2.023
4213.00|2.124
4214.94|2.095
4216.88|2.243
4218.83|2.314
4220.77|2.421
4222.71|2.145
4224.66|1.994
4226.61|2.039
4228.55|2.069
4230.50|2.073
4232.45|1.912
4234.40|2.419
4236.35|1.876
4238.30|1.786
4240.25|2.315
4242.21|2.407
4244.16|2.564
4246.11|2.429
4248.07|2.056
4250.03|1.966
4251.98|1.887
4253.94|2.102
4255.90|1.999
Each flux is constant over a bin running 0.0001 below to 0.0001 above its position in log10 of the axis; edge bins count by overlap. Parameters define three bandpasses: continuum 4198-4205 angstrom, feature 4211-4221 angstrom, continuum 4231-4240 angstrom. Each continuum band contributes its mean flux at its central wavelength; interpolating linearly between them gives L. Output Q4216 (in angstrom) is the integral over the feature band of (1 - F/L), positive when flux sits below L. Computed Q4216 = -0.87 angstrom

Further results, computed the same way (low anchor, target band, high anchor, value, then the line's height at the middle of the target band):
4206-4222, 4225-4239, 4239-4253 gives 1.0 angstrom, 2.19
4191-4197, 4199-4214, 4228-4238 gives 0.2 angstrom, 2.05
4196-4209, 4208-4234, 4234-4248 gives 0.3 angstrom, 2.13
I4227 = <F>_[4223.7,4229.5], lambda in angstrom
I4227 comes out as 2.03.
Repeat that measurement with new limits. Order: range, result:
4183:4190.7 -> 2.22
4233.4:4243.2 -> 2.16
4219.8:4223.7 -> 2.28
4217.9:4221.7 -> 2.37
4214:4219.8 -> 2.22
